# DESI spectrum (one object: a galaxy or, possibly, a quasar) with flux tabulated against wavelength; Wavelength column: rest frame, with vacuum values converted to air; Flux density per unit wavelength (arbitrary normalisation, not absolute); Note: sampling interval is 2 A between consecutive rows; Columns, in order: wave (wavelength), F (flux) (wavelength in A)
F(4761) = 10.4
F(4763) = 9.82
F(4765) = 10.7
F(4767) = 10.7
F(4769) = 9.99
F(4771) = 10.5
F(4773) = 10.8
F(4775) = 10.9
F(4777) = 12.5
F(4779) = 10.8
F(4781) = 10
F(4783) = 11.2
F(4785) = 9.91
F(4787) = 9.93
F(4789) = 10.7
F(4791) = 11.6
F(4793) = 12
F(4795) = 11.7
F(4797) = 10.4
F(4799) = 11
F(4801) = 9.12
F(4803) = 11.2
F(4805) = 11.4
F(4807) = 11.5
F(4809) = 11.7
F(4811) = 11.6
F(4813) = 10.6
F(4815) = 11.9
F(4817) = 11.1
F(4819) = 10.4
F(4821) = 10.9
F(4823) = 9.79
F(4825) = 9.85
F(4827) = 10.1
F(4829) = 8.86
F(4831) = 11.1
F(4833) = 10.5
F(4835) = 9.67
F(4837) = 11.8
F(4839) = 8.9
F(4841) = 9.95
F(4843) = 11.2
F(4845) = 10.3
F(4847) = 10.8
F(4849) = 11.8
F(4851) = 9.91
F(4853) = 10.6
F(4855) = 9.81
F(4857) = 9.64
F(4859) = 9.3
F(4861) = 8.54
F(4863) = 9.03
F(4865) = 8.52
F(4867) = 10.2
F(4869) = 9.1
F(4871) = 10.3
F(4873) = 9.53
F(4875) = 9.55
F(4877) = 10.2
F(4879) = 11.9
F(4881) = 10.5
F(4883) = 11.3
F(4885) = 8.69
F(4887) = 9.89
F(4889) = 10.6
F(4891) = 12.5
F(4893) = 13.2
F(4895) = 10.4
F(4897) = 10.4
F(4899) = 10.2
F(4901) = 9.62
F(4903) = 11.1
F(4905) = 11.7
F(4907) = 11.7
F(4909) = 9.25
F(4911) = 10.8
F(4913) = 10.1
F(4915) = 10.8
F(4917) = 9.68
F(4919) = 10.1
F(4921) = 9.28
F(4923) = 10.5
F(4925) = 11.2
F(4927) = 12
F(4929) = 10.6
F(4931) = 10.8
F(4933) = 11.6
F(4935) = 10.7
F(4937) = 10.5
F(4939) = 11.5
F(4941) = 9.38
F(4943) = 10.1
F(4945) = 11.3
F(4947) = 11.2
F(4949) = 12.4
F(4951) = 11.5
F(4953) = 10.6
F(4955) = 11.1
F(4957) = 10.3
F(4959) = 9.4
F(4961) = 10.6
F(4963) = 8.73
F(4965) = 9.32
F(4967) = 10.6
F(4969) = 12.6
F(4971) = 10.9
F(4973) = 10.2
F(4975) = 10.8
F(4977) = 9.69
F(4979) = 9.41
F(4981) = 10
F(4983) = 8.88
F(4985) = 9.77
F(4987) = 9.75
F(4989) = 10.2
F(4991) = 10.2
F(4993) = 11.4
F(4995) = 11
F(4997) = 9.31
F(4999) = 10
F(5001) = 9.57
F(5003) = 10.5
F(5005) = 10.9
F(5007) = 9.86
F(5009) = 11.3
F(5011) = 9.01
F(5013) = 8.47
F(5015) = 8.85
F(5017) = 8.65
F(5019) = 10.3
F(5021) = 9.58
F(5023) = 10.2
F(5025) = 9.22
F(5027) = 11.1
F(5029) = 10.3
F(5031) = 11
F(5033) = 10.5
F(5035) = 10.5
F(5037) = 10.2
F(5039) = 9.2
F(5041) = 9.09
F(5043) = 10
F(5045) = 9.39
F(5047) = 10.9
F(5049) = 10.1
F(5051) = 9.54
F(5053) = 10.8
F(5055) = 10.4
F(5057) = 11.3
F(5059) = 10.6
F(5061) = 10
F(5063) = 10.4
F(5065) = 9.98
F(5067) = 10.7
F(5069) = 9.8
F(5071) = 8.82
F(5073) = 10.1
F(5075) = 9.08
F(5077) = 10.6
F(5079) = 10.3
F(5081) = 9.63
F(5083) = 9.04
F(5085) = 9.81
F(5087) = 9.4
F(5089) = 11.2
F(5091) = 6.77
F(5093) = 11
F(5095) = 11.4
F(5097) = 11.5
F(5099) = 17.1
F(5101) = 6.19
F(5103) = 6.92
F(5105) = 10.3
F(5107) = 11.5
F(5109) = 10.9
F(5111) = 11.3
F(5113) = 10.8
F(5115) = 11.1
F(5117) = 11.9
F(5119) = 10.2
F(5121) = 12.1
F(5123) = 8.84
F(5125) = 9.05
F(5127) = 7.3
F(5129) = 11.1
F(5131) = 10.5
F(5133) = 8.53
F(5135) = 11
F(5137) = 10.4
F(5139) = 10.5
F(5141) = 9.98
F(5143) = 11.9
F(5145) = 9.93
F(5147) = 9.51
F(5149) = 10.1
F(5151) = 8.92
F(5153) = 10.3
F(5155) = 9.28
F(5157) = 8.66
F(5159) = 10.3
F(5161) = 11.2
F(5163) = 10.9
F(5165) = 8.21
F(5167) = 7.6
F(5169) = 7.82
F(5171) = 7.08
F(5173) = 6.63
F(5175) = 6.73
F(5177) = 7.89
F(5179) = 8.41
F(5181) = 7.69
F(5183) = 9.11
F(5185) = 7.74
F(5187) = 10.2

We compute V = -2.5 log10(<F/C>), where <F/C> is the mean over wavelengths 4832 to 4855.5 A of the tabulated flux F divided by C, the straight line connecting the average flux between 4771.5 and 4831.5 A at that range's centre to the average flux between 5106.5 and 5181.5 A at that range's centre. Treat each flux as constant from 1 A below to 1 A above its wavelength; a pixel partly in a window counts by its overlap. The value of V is 0.022 mag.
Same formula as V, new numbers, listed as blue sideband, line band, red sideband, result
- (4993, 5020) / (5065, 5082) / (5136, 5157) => 0.01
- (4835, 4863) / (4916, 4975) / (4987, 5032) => -0.06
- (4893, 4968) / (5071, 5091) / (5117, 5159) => 0.05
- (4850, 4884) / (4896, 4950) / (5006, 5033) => -0.09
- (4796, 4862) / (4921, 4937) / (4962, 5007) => -0.07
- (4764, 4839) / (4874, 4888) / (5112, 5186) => 0.02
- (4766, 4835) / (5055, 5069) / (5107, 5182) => -0.06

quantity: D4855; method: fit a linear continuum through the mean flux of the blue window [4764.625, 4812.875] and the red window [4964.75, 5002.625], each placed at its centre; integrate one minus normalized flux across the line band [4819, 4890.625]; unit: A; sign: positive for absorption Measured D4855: 3.8 A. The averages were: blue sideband 10.9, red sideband 10.2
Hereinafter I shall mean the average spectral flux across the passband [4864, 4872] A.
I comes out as 9.53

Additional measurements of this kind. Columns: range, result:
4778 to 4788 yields 10.4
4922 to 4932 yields 11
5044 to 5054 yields 10.1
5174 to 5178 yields 7.31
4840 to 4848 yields 10.6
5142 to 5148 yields 10.4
